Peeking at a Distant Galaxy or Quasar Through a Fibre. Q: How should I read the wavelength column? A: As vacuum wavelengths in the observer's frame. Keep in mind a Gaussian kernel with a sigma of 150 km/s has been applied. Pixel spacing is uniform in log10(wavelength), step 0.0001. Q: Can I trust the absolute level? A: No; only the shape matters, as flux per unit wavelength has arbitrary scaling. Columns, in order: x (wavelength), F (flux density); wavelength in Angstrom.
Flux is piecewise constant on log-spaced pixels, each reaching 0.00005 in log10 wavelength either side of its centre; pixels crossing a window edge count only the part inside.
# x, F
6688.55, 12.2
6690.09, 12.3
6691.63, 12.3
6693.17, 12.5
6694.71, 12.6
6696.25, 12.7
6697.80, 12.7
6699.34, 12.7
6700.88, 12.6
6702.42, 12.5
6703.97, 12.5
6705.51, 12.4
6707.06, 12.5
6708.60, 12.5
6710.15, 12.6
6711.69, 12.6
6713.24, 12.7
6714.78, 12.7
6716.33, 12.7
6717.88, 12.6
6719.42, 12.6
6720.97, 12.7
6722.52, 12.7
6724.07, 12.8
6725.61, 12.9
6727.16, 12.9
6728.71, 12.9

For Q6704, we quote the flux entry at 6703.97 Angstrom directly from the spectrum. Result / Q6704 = 12.5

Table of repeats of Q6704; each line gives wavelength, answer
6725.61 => 12.9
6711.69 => 12.6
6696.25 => 12.7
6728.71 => 12.9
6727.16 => 12.9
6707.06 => 12.5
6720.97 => 12.7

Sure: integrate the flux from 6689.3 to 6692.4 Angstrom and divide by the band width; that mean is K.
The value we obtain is 12.3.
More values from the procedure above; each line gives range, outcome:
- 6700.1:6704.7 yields 12.5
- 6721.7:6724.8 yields 12.7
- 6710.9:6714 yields 12.7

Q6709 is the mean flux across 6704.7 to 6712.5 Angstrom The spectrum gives 12.5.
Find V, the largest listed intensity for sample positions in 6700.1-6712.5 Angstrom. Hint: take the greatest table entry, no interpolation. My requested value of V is 12.6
